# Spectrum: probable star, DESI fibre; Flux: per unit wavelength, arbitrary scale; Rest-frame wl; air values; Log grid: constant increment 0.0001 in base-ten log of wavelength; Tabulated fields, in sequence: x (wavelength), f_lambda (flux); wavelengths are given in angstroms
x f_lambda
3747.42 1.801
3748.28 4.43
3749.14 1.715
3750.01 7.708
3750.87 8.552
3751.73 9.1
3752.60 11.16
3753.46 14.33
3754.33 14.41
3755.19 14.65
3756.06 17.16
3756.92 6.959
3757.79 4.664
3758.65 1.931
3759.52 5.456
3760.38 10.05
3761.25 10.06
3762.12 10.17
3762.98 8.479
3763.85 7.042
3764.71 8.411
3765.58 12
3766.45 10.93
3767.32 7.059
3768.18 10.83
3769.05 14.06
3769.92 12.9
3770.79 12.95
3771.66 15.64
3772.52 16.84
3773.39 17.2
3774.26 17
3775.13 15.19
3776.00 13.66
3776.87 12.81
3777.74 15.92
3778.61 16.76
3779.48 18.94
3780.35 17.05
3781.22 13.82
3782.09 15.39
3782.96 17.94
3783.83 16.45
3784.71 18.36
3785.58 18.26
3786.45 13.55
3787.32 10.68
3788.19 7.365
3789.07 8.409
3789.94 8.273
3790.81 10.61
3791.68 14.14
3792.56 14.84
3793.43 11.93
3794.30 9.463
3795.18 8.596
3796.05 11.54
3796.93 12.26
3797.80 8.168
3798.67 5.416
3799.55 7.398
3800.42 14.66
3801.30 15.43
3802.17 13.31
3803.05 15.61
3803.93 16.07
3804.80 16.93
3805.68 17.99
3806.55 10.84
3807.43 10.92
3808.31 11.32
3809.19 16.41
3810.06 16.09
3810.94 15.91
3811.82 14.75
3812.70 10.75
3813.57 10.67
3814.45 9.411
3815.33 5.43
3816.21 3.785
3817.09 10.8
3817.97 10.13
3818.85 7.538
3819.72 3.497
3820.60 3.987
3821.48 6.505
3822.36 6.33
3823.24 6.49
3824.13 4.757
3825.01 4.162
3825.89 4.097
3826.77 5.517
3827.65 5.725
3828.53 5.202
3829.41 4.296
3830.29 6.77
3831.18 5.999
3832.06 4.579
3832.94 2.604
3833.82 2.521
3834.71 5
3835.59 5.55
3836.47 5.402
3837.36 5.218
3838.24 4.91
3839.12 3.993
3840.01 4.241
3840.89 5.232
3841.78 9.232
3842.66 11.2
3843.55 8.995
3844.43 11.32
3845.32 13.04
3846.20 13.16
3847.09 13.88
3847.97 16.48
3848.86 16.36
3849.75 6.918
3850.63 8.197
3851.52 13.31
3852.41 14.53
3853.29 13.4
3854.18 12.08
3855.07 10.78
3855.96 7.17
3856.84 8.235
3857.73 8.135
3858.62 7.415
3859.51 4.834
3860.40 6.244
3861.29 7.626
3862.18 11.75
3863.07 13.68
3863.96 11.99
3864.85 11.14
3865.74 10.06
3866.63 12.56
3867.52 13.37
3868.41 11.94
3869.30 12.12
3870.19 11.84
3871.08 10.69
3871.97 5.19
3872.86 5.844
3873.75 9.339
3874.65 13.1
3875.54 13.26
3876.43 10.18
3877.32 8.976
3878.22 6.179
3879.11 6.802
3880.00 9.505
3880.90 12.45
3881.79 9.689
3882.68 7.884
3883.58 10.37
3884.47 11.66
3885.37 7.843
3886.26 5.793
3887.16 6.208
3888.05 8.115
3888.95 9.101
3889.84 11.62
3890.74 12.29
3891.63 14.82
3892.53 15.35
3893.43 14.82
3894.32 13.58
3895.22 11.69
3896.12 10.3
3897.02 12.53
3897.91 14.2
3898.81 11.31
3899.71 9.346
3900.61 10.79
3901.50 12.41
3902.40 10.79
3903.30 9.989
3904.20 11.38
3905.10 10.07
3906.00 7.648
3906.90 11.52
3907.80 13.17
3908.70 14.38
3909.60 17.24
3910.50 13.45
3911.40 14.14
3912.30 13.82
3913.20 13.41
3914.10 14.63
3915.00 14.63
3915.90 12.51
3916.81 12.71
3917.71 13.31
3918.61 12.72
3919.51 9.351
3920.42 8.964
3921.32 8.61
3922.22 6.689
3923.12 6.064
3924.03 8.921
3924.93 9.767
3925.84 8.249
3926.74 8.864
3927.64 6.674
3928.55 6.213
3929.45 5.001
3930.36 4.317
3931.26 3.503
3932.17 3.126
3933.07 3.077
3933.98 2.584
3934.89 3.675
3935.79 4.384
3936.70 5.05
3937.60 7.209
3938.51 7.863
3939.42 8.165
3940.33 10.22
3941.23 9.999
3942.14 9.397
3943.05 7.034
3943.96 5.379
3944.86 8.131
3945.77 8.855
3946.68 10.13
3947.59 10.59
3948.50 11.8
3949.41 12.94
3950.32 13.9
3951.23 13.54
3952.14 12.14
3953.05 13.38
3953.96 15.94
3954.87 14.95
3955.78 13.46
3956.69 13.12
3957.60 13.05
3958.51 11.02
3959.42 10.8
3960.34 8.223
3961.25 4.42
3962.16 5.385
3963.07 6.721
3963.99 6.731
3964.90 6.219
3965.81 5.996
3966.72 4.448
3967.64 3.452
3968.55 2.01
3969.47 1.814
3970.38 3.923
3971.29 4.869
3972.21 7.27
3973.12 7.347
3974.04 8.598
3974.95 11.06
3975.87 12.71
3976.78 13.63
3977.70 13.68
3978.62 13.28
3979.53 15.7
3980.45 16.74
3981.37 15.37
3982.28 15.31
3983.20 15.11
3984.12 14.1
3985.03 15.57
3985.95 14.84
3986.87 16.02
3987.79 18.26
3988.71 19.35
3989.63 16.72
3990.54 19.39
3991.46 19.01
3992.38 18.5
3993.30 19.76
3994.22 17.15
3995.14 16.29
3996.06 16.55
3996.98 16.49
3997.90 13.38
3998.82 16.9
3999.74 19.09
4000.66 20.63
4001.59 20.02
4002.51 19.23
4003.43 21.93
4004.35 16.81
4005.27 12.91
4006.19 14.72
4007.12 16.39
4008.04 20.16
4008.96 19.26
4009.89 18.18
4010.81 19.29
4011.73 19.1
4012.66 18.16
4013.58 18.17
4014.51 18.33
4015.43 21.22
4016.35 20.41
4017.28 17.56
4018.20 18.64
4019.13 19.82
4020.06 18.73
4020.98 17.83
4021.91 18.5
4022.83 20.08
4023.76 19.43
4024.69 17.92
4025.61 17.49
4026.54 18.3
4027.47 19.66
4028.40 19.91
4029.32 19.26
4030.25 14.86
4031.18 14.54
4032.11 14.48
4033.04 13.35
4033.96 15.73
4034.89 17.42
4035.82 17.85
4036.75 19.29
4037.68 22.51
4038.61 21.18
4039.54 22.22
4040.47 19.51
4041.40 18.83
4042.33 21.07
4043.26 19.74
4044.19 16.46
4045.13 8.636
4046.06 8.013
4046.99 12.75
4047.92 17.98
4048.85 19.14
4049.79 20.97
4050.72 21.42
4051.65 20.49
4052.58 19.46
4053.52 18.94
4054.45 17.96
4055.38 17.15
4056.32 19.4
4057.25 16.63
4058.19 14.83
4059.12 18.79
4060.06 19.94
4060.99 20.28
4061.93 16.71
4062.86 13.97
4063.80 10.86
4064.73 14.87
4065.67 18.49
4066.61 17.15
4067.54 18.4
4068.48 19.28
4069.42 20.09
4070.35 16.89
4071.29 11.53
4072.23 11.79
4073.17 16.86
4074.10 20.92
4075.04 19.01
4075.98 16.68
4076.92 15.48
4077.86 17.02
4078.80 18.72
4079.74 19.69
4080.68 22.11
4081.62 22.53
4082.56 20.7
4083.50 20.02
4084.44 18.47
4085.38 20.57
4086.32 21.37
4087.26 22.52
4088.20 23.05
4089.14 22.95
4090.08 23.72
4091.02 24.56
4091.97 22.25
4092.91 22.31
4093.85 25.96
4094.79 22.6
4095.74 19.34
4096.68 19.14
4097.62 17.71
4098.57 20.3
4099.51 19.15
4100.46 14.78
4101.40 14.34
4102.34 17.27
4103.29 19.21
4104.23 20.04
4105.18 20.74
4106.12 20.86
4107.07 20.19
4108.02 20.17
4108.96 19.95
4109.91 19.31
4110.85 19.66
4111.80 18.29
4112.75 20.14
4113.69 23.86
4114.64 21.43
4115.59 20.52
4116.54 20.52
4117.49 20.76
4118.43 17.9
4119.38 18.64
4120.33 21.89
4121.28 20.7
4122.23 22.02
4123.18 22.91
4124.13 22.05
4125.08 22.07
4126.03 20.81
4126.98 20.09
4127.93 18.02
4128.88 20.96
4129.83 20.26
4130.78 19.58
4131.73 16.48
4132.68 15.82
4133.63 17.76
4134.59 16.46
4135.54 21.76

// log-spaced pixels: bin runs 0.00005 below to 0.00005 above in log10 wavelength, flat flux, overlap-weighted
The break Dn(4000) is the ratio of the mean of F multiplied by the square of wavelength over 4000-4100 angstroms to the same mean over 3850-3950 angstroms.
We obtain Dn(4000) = 2.03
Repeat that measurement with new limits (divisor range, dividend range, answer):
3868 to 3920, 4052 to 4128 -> 1.91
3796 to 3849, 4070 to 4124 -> 2.53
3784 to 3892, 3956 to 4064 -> 1.76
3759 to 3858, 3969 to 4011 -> 1.59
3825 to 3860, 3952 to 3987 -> 1.38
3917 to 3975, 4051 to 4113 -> 2.50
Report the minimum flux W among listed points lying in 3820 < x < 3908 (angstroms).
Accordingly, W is 2.521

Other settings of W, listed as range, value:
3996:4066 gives 8.013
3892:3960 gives 2.584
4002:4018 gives 12.91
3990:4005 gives 13.38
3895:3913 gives 7.648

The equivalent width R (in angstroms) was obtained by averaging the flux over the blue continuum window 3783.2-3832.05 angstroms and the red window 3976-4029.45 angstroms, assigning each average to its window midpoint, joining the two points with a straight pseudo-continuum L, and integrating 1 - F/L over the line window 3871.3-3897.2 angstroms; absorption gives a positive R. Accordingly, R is 5.95 angstroms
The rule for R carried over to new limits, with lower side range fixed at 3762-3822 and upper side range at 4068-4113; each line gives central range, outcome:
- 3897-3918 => 3.6 angstroms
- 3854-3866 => 4.0 angstroms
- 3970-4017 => 3.3 angstroms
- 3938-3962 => 8.2 angstroms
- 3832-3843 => 6.6 angstroms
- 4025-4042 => 0.0 angstroms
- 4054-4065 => 1.2 angstroms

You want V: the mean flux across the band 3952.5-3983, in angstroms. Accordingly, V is 9.77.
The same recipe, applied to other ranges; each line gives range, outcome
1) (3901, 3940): 9.3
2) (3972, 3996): 15.1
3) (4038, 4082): 17.7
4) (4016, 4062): 18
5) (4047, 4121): 19.2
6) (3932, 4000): 11.1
